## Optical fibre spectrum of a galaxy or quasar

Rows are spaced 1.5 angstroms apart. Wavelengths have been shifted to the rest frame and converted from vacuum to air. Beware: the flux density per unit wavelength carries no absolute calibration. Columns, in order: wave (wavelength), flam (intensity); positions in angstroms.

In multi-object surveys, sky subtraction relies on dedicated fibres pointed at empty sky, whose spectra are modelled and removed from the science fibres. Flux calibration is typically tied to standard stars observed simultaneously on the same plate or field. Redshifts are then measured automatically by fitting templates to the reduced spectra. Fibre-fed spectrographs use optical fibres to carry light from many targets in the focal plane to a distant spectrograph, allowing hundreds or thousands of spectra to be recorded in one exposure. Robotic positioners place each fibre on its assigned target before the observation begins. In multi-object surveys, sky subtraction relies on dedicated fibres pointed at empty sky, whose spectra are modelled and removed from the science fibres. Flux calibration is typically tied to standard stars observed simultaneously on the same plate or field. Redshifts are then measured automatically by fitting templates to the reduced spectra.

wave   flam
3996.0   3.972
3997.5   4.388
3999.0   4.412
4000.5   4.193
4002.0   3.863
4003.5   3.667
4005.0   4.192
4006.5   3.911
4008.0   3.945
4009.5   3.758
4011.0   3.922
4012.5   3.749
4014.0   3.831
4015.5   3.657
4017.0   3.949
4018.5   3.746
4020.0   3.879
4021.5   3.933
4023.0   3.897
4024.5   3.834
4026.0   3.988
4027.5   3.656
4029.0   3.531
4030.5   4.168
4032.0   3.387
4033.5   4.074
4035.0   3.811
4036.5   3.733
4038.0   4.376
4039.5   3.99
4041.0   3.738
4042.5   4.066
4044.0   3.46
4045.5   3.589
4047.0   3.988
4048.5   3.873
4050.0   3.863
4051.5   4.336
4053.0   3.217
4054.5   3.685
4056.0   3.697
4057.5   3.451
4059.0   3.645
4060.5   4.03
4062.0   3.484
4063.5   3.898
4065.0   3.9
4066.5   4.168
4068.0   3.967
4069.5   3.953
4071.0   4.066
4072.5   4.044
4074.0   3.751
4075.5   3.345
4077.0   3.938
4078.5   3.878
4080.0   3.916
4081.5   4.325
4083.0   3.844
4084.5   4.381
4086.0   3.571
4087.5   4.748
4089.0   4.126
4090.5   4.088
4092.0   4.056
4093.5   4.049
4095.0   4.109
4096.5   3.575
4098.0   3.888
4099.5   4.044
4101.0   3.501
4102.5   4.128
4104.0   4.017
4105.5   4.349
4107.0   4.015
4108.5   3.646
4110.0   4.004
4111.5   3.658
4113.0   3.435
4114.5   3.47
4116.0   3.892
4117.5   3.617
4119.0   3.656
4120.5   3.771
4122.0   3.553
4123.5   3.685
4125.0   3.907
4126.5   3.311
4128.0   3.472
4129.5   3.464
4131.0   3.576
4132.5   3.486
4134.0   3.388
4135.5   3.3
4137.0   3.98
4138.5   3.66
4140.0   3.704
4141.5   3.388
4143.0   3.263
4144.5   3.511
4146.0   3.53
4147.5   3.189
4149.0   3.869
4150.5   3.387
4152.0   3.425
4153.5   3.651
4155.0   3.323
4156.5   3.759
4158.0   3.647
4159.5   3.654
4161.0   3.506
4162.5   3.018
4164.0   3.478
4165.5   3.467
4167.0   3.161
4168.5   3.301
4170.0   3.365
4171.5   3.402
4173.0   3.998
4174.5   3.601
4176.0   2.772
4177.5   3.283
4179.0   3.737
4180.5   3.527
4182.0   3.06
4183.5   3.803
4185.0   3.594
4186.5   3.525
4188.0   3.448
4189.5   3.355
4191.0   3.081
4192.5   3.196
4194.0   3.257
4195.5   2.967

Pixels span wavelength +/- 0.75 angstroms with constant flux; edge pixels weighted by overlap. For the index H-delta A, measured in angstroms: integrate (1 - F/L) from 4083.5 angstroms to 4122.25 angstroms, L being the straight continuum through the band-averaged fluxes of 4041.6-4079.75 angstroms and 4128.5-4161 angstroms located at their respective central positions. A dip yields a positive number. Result -2.4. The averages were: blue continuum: 3.81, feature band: 3.9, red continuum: 3.53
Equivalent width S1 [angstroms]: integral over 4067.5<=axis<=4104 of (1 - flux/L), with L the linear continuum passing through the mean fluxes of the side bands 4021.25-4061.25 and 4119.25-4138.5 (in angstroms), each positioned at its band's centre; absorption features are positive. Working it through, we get -2.7 angstroms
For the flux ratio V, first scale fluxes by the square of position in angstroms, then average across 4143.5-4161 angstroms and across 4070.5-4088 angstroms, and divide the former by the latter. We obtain 0.92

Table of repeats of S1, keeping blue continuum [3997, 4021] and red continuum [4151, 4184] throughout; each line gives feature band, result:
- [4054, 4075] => -0.4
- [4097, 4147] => -1.1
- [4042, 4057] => 0.2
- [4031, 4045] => 0.0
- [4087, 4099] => -1.3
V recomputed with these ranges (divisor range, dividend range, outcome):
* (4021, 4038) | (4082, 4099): 1.08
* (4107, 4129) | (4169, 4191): 0.97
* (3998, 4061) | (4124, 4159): 0.97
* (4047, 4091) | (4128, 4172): 0.93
